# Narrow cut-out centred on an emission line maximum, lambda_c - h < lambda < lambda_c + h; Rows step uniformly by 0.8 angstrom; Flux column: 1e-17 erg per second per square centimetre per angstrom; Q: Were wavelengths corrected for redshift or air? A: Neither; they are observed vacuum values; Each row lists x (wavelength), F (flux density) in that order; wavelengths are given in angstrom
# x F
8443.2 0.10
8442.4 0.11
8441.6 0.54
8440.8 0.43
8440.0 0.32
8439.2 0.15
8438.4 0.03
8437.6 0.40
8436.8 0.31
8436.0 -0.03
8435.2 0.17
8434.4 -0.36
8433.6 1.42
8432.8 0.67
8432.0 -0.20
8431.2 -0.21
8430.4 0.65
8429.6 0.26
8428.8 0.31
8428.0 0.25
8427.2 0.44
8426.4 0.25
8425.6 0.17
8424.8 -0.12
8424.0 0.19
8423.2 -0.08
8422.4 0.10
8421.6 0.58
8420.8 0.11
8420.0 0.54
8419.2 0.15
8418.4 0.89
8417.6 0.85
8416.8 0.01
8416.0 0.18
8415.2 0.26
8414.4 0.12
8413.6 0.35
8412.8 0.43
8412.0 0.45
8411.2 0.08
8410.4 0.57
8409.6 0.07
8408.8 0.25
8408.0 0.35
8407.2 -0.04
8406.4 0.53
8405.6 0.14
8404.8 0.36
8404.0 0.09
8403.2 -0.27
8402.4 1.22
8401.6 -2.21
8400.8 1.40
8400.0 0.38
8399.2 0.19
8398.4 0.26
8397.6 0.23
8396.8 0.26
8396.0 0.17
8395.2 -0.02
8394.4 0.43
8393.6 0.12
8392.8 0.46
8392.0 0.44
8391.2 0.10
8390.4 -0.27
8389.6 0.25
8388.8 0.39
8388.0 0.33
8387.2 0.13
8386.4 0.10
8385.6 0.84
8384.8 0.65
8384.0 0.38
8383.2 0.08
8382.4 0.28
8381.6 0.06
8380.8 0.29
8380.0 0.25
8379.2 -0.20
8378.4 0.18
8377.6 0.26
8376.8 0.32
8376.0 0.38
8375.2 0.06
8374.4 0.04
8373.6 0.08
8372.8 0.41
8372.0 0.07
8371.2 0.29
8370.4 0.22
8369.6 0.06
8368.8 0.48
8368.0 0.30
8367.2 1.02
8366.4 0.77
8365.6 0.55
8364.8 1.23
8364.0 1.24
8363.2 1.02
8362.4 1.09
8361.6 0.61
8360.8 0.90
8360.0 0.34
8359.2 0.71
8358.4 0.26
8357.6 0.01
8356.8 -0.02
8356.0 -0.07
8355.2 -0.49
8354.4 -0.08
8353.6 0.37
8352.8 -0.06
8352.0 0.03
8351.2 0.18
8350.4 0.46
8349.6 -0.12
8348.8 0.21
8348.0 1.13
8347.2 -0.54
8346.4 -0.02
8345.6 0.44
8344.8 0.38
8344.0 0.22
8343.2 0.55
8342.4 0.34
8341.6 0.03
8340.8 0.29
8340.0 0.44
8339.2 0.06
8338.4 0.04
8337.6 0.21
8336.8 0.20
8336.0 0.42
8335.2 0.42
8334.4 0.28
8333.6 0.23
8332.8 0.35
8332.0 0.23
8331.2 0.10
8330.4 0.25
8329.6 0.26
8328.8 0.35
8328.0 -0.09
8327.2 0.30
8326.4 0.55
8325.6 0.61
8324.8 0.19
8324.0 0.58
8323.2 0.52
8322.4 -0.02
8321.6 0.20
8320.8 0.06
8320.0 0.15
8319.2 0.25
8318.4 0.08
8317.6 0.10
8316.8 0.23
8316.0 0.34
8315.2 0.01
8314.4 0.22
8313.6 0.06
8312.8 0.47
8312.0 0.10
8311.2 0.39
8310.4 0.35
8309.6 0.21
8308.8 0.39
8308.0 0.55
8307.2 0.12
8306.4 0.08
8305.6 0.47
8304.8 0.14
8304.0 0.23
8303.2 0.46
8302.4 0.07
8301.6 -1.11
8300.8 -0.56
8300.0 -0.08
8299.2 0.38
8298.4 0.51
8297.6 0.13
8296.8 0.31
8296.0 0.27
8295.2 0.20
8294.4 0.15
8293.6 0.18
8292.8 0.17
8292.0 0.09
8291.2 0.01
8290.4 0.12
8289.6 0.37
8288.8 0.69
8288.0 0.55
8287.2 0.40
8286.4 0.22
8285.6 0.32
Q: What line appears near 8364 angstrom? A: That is H-gamma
